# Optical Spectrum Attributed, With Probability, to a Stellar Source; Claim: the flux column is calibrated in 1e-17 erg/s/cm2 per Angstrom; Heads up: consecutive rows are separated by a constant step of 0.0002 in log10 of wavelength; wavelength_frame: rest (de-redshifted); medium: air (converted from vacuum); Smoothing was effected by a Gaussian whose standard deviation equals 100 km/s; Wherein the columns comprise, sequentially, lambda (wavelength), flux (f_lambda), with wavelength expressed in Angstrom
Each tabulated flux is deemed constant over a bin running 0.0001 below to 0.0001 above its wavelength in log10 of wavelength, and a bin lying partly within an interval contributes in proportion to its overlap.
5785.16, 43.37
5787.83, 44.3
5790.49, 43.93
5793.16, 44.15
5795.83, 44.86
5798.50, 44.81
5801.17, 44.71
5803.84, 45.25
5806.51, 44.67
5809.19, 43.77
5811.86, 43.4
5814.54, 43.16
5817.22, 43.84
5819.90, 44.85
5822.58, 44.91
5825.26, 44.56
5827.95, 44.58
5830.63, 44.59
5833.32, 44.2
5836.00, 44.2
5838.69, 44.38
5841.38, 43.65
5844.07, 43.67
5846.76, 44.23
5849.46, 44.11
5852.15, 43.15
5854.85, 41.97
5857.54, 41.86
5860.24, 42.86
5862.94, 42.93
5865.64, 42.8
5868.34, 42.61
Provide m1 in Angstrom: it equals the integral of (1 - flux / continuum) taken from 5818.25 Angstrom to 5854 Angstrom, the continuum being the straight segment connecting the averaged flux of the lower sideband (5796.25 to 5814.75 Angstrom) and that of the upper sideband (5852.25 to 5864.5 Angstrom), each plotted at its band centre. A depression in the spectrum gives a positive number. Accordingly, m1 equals -0.8 Angstrom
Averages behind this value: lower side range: 44.4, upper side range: 42.5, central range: 44.2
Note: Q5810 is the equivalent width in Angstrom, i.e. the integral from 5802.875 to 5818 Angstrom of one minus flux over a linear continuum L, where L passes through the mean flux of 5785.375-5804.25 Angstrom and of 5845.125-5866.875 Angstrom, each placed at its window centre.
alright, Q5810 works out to 0.04 Angstrom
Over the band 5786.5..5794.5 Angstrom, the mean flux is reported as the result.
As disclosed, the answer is 44.1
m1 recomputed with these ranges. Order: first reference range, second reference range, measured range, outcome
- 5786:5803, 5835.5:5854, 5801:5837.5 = -0.1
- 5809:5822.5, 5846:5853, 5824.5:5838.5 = -0.2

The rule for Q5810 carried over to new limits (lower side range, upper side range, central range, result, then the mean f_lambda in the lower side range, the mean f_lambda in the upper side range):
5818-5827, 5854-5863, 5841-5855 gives -0.2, 44.7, 42.4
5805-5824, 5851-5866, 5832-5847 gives -0.3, 44.1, 42.6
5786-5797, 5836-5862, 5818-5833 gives -0.3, 44.2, 43.4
